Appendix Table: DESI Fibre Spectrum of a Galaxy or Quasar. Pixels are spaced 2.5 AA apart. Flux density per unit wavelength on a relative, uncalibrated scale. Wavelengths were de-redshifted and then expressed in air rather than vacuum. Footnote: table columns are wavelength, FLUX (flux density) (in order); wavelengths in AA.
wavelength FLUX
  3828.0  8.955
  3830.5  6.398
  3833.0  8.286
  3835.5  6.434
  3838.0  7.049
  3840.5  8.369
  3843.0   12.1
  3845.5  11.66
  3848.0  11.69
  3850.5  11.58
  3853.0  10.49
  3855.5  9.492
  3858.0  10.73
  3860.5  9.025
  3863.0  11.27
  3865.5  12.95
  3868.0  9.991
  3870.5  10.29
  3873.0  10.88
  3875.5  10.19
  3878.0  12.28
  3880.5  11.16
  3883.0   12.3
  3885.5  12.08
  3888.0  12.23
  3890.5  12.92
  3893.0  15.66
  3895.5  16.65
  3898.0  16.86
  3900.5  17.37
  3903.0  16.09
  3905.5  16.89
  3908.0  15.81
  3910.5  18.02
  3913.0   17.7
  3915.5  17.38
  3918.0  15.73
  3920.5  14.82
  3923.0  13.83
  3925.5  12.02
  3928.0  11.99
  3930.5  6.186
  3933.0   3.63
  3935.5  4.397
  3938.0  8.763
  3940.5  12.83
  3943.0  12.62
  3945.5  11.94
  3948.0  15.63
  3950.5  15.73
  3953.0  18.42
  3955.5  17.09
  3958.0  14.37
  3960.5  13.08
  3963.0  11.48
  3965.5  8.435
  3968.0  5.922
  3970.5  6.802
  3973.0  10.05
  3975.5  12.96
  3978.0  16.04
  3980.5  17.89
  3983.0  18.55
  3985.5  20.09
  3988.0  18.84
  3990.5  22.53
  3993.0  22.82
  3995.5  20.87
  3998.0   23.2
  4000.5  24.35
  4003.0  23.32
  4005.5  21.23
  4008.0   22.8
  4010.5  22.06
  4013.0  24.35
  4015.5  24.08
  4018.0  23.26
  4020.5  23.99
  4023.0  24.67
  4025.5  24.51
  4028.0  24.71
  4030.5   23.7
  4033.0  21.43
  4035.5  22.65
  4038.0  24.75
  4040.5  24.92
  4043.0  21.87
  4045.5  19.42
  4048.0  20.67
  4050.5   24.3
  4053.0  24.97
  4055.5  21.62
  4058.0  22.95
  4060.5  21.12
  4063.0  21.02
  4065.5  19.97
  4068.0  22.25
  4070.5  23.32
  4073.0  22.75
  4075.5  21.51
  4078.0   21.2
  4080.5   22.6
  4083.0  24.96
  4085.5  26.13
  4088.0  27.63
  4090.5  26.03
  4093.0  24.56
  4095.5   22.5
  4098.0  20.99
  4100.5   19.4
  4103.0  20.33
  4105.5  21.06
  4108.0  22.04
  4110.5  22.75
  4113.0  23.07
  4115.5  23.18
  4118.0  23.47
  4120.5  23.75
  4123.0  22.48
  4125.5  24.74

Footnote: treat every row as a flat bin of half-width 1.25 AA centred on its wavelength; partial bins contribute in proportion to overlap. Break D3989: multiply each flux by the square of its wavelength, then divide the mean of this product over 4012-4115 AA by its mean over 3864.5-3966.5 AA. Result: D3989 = 1.9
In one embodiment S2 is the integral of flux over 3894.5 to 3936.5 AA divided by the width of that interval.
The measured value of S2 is 13.9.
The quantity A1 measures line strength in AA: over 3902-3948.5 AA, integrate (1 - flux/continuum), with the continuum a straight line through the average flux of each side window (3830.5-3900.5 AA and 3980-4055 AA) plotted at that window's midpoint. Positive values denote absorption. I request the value 7.7 AA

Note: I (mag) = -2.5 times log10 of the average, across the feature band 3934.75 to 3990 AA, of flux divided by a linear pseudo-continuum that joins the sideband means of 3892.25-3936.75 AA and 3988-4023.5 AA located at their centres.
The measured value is 0.358 mag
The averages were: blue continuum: 13.9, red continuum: 22.9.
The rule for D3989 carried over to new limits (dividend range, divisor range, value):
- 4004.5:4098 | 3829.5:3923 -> 2.02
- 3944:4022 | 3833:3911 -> 1.55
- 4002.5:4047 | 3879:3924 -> 1.62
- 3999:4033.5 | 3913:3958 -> 1.92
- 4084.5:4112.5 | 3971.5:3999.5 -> 1.32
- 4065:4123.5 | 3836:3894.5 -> 2.31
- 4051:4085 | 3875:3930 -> 1.68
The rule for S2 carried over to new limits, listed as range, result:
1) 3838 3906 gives 12.2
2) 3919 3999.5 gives 13.9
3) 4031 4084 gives 22.4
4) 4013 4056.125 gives 23.3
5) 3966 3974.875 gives 8.04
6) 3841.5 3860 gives 11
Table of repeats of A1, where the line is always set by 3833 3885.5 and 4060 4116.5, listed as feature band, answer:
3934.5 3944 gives 3.3 AA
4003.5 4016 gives -3.0 AA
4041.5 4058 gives -1.3 AA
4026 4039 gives -2.5 AA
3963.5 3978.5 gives 6.1 AA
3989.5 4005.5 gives -4.4 AA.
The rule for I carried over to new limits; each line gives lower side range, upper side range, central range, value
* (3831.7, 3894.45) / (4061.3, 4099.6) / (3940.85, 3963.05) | 0.092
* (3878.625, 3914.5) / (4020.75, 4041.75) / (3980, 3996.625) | 0.042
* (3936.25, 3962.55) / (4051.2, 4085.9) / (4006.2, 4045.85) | -0.204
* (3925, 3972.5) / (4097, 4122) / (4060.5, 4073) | -0.137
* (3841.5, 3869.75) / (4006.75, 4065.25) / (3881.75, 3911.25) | -0.110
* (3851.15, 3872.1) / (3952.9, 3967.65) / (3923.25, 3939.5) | 0.424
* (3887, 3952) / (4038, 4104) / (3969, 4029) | -0.109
